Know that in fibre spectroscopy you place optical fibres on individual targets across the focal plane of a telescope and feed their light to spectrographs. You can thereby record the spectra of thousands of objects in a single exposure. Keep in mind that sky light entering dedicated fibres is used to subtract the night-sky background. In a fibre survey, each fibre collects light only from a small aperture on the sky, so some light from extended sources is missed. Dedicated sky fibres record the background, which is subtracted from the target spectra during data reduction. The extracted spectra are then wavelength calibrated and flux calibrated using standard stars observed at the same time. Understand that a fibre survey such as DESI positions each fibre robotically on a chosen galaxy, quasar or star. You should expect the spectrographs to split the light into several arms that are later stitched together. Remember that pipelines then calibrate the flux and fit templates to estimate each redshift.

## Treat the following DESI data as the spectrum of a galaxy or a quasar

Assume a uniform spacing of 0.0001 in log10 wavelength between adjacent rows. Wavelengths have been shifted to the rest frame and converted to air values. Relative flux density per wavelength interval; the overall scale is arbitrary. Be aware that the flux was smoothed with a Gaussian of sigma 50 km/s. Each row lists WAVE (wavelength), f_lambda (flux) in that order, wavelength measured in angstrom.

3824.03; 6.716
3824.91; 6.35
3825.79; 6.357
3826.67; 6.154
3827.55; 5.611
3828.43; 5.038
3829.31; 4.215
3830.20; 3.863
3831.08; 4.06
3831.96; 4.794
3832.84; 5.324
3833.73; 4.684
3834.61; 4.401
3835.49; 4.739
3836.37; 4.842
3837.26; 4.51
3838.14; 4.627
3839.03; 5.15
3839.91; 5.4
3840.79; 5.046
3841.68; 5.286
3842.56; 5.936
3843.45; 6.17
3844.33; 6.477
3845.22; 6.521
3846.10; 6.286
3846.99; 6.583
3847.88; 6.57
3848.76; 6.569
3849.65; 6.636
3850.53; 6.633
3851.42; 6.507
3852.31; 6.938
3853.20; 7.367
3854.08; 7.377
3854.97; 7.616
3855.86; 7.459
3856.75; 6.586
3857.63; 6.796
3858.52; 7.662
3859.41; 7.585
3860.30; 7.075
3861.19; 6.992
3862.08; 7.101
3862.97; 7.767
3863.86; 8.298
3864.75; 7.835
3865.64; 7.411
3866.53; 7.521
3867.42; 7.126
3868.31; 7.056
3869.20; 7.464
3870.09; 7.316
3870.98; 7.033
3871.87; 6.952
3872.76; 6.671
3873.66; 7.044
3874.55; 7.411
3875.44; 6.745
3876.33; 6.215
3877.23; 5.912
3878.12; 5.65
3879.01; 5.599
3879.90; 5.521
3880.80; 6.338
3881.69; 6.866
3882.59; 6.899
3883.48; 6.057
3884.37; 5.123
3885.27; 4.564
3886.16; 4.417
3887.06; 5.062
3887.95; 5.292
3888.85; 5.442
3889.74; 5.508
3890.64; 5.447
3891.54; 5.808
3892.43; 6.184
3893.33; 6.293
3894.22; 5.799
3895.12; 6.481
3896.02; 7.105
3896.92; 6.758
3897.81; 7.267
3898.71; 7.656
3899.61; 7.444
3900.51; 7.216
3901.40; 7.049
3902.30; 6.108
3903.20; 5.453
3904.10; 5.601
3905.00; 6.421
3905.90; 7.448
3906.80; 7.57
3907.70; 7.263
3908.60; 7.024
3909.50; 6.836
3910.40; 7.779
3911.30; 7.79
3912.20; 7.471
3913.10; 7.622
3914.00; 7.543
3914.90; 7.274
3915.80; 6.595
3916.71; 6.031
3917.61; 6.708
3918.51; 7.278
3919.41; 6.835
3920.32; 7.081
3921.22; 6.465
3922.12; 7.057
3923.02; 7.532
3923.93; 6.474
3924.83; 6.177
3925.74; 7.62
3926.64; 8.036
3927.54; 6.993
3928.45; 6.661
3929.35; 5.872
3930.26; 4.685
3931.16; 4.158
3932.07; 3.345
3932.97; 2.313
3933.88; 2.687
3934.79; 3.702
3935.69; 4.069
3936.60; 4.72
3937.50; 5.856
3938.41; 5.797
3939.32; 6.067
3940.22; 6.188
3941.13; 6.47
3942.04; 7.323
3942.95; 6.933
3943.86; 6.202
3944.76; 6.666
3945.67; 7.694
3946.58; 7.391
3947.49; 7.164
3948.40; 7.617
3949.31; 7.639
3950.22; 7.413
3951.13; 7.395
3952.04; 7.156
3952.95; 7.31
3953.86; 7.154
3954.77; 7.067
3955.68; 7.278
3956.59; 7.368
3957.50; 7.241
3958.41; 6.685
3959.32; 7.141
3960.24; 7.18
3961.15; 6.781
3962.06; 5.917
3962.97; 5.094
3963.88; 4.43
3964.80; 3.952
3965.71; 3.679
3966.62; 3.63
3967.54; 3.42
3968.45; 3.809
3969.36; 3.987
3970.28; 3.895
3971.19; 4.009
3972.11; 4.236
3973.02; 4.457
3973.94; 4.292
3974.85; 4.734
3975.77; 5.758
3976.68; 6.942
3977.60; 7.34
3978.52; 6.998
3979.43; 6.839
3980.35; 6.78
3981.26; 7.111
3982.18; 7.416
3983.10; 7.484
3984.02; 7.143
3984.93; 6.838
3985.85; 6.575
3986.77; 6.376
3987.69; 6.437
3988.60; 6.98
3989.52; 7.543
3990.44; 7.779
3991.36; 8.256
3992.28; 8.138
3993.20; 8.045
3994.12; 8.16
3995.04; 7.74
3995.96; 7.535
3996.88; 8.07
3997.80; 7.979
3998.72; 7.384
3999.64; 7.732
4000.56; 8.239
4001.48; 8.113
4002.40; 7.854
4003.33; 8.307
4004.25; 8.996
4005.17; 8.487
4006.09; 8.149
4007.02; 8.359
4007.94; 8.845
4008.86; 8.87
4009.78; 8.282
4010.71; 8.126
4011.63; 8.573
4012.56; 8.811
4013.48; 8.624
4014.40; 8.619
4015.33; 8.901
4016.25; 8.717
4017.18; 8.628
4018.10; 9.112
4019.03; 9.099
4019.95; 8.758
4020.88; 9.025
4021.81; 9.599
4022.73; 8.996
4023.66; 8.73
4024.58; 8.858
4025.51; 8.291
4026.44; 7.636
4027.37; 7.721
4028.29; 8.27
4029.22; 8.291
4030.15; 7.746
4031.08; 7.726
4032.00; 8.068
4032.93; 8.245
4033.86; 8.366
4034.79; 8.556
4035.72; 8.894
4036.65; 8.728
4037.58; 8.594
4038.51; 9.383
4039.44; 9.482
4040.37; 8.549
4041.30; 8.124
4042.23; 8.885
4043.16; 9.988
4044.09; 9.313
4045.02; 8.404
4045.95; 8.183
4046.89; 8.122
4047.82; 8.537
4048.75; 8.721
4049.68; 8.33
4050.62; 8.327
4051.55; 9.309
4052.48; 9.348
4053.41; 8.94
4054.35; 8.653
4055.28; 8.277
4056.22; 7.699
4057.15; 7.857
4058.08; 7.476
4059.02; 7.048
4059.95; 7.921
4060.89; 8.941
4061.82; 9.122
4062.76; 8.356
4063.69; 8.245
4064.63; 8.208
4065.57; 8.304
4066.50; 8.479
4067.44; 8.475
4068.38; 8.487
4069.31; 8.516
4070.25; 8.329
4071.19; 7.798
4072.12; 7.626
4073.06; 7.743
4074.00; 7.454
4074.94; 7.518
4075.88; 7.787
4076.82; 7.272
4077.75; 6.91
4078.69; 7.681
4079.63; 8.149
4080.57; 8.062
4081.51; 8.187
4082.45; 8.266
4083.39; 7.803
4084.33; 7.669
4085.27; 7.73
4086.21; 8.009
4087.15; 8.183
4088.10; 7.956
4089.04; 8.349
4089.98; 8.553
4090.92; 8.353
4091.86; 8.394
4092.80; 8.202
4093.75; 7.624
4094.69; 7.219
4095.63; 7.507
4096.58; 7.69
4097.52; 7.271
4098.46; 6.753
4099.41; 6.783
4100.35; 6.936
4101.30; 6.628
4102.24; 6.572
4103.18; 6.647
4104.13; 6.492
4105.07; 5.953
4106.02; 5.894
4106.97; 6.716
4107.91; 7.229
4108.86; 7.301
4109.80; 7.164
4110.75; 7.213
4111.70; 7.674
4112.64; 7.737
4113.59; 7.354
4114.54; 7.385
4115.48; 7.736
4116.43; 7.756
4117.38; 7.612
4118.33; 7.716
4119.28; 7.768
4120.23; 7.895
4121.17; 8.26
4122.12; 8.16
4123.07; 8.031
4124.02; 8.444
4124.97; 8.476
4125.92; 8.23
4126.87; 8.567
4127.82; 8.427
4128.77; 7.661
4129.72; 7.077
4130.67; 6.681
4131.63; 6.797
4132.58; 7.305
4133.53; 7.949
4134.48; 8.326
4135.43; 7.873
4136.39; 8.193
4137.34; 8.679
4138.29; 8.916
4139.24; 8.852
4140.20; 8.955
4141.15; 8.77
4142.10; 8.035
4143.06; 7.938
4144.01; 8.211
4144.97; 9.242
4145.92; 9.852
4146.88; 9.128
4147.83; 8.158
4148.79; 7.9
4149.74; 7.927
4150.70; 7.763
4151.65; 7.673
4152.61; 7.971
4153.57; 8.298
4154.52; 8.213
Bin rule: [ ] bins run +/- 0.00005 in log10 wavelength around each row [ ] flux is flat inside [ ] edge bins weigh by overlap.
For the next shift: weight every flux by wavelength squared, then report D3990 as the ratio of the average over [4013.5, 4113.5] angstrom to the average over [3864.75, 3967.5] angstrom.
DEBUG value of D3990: 1.36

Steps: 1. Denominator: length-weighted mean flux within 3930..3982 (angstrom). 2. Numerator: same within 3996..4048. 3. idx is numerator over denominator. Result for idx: 1.5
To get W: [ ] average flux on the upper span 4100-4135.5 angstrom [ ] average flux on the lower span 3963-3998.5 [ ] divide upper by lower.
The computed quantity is 1.21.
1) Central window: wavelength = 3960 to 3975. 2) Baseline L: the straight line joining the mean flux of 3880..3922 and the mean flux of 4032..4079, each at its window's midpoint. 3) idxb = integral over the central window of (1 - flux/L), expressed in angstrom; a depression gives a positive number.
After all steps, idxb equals 5.7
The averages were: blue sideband 6.52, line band 4.52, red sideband 8.35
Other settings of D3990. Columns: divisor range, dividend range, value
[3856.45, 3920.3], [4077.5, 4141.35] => 1.28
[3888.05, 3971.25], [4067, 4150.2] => 1.36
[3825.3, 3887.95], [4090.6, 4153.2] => 1.42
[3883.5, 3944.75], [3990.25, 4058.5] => 1.44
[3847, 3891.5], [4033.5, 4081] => 1.39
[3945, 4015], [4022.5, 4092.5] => 1.24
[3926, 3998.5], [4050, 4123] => 1.33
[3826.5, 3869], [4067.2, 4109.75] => 1.37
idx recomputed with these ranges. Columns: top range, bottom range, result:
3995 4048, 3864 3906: 1.32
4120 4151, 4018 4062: 0.96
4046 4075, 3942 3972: 1.35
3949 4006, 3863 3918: 1.00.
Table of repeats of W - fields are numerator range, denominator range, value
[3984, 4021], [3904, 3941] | 1.29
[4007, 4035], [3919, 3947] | 1.43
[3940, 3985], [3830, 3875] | 0.97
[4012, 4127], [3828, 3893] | 1.31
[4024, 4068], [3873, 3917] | 1.31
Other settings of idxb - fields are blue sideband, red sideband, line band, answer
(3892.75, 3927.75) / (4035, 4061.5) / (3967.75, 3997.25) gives 5.1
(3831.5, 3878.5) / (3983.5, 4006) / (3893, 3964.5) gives 5.9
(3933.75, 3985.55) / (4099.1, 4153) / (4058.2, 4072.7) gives -2.2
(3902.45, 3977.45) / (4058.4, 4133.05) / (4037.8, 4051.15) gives -2.9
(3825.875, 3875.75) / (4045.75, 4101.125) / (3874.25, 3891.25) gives 2.1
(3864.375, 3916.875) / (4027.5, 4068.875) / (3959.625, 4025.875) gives 5.6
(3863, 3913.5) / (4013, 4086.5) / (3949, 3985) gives 7.0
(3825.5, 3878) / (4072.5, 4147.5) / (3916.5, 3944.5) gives 3.5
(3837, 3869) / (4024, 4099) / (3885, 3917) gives 2.4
